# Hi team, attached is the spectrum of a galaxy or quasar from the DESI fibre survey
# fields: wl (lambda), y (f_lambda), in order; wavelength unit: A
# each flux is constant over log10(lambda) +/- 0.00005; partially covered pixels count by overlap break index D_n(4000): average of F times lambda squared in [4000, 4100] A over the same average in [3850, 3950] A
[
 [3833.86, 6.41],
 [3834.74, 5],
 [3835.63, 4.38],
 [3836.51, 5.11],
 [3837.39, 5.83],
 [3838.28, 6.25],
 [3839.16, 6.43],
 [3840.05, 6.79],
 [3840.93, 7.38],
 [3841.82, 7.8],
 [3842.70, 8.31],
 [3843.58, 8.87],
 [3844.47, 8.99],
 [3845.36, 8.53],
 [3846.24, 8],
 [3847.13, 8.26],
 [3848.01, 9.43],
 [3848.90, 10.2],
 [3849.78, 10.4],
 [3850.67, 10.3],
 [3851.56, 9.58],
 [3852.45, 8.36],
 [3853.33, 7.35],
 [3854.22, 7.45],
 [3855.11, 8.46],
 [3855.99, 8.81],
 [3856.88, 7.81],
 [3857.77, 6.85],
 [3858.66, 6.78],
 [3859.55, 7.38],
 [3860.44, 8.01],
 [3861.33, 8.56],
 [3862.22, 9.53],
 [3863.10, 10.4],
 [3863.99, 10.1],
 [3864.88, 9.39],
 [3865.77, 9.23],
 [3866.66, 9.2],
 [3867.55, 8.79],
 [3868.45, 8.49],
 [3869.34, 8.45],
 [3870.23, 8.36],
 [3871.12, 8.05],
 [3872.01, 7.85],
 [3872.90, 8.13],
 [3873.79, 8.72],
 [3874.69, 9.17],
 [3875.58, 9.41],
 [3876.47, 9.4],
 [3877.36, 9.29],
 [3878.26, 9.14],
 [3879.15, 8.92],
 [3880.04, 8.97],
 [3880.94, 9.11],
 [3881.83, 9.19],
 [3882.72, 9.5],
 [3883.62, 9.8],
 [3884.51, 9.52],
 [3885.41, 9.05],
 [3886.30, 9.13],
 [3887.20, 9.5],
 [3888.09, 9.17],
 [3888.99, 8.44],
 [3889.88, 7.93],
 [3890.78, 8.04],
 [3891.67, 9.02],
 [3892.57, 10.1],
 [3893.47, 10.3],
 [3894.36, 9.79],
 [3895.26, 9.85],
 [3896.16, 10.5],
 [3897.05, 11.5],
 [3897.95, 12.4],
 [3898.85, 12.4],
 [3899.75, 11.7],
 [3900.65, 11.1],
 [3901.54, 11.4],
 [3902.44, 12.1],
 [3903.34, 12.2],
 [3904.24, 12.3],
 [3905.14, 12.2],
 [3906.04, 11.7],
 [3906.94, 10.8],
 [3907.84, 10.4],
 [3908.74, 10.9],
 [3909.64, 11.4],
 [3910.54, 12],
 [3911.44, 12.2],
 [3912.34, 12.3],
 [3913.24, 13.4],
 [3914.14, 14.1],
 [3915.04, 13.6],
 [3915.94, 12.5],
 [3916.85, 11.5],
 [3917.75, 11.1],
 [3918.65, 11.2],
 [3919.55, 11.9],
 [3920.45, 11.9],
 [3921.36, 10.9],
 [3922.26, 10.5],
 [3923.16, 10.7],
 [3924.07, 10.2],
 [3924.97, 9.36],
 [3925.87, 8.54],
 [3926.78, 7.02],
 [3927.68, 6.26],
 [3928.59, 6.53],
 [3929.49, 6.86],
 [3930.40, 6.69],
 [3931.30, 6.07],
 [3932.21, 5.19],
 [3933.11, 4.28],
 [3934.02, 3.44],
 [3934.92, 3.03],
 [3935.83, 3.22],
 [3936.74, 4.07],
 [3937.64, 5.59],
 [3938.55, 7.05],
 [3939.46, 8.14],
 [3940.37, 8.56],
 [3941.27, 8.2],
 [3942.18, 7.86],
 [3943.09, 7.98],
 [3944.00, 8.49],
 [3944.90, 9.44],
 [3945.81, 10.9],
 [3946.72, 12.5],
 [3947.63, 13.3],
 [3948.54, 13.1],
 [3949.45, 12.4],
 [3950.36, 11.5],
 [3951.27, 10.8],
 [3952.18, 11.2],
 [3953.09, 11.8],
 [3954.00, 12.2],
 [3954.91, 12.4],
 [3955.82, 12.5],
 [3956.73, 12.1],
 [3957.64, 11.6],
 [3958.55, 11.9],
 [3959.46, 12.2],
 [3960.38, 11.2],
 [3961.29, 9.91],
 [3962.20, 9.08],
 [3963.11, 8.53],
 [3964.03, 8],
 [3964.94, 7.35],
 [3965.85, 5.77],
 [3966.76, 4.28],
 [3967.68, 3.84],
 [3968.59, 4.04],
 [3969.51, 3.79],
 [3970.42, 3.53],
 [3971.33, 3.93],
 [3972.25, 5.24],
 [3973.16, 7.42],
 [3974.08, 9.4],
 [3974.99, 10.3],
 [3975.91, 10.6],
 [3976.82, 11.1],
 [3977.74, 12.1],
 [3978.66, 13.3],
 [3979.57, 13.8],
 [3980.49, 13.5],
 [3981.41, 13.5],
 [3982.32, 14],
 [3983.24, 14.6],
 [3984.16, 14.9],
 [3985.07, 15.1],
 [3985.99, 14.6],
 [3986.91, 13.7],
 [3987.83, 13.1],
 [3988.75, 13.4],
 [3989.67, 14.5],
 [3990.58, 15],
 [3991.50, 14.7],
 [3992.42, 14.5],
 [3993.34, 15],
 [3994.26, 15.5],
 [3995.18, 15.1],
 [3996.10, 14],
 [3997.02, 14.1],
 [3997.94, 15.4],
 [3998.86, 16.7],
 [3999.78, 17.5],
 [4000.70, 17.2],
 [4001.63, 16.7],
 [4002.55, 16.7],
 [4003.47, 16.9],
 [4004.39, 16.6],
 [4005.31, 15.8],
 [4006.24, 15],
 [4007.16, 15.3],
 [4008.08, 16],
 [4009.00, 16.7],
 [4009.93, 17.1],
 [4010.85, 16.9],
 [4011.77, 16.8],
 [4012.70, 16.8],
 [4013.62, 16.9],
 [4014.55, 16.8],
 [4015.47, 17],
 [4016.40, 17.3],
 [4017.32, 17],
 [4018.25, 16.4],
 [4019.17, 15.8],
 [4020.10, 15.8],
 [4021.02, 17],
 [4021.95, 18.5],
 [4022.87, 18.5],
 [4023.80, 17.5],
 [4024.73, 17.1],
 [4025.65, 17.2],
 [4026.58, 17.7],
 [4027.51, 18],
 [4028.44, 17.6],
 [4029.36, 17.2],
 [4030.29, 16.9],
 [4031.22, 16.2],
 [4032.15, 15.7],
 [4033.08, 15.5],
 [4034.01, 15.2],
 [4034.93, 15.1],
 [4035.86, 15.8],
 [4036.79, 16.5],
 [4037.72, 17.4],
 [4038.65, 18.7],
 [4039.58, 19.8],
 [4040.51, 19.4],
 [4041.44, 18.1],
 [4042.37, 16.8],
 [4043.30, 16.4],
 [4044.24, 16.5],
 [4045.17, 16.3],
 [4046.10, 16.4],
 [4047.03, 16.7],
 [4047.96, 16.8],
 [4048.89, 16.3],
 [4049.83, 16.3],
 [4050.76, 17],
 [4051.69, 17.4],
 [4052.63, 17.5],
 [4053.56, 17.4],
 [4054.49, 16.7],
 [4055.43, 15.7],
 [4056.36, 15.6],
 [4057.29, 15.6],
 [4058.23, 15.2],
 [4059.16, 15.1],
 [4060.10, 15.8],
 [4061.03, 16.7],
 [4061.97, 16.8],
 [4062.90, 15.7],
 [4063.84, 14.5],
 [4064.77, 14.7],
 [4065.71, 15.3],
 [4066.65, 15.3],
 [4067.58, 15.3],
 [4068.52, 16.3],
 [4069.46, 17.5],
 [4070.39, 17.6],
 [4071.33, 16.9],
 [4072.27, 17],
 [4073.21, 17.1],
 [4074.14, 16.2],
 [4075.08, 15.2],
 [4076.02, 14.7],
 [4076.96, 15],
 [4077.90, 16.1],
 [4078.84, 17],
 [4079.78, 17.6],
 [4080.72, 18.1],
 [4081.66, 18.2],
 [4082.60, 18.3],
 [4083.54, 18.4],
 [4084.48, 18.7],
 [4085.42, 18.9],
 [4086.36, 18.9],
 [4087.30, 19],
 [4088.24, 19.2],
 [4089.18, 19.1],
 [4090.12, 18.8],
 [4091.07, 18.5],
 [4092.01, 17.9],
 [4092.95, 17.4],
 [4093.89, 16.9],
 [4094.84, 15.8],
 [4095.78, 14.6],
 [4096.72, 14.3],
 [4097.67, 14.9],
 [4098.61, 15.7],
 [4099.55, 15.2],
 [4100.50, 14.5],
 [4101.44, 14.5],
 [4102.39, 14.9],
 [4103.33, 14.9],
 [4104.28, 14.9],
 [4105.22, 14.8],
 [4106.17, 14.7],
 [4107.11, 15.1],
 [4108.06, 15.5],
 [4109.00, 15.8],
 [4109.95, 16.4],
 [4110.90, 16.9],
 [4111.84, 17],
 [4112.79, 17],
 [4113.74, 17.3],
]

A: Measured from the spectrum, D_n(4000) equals 1.9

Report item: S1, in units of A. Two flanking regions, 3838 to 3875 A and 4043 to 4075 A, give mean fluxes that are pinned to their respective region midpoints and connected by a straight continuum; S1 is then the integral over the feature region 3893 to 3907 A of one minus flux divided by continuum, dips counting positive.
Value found -1.7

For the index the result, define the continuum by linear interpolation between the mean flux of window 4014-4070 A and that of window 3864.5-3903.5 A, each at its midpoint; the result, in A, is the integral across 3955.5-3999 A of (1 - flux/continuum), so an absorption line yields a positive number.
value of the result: 8.1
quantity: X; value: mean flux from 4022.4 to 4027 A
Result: 17.6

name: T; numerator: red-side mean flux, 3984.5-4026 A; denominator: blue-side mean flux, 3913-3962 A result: 1.67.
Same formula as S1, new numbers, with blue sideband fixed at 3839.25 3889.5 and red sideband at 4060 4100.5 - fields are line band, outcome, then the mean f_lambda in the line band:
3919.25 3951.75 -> 8.6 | 8.39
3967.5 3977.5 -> 4.6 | 6.85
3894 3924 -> -3.6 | 11.6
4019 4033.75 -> -2.3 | 17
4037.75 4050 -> -1.5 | 17.3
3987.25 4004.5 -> -2.2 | 15.4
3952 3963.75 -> 0.9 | 11.2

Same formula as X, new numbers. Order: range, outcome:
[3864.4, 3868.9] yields 9.01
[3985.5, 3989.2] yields 13.7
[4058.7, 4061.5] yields 15.9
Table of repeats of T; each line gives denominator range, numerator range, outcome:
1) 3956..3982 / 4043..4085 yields 1.82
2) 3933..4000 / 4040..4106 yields 1.57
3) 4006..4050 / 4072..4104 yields 1.00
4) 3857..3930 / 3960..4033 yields 1.39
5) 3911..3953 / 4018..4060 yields 1.81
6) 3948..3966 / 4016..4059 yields 1.55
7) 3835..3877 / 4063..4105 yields 2.00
